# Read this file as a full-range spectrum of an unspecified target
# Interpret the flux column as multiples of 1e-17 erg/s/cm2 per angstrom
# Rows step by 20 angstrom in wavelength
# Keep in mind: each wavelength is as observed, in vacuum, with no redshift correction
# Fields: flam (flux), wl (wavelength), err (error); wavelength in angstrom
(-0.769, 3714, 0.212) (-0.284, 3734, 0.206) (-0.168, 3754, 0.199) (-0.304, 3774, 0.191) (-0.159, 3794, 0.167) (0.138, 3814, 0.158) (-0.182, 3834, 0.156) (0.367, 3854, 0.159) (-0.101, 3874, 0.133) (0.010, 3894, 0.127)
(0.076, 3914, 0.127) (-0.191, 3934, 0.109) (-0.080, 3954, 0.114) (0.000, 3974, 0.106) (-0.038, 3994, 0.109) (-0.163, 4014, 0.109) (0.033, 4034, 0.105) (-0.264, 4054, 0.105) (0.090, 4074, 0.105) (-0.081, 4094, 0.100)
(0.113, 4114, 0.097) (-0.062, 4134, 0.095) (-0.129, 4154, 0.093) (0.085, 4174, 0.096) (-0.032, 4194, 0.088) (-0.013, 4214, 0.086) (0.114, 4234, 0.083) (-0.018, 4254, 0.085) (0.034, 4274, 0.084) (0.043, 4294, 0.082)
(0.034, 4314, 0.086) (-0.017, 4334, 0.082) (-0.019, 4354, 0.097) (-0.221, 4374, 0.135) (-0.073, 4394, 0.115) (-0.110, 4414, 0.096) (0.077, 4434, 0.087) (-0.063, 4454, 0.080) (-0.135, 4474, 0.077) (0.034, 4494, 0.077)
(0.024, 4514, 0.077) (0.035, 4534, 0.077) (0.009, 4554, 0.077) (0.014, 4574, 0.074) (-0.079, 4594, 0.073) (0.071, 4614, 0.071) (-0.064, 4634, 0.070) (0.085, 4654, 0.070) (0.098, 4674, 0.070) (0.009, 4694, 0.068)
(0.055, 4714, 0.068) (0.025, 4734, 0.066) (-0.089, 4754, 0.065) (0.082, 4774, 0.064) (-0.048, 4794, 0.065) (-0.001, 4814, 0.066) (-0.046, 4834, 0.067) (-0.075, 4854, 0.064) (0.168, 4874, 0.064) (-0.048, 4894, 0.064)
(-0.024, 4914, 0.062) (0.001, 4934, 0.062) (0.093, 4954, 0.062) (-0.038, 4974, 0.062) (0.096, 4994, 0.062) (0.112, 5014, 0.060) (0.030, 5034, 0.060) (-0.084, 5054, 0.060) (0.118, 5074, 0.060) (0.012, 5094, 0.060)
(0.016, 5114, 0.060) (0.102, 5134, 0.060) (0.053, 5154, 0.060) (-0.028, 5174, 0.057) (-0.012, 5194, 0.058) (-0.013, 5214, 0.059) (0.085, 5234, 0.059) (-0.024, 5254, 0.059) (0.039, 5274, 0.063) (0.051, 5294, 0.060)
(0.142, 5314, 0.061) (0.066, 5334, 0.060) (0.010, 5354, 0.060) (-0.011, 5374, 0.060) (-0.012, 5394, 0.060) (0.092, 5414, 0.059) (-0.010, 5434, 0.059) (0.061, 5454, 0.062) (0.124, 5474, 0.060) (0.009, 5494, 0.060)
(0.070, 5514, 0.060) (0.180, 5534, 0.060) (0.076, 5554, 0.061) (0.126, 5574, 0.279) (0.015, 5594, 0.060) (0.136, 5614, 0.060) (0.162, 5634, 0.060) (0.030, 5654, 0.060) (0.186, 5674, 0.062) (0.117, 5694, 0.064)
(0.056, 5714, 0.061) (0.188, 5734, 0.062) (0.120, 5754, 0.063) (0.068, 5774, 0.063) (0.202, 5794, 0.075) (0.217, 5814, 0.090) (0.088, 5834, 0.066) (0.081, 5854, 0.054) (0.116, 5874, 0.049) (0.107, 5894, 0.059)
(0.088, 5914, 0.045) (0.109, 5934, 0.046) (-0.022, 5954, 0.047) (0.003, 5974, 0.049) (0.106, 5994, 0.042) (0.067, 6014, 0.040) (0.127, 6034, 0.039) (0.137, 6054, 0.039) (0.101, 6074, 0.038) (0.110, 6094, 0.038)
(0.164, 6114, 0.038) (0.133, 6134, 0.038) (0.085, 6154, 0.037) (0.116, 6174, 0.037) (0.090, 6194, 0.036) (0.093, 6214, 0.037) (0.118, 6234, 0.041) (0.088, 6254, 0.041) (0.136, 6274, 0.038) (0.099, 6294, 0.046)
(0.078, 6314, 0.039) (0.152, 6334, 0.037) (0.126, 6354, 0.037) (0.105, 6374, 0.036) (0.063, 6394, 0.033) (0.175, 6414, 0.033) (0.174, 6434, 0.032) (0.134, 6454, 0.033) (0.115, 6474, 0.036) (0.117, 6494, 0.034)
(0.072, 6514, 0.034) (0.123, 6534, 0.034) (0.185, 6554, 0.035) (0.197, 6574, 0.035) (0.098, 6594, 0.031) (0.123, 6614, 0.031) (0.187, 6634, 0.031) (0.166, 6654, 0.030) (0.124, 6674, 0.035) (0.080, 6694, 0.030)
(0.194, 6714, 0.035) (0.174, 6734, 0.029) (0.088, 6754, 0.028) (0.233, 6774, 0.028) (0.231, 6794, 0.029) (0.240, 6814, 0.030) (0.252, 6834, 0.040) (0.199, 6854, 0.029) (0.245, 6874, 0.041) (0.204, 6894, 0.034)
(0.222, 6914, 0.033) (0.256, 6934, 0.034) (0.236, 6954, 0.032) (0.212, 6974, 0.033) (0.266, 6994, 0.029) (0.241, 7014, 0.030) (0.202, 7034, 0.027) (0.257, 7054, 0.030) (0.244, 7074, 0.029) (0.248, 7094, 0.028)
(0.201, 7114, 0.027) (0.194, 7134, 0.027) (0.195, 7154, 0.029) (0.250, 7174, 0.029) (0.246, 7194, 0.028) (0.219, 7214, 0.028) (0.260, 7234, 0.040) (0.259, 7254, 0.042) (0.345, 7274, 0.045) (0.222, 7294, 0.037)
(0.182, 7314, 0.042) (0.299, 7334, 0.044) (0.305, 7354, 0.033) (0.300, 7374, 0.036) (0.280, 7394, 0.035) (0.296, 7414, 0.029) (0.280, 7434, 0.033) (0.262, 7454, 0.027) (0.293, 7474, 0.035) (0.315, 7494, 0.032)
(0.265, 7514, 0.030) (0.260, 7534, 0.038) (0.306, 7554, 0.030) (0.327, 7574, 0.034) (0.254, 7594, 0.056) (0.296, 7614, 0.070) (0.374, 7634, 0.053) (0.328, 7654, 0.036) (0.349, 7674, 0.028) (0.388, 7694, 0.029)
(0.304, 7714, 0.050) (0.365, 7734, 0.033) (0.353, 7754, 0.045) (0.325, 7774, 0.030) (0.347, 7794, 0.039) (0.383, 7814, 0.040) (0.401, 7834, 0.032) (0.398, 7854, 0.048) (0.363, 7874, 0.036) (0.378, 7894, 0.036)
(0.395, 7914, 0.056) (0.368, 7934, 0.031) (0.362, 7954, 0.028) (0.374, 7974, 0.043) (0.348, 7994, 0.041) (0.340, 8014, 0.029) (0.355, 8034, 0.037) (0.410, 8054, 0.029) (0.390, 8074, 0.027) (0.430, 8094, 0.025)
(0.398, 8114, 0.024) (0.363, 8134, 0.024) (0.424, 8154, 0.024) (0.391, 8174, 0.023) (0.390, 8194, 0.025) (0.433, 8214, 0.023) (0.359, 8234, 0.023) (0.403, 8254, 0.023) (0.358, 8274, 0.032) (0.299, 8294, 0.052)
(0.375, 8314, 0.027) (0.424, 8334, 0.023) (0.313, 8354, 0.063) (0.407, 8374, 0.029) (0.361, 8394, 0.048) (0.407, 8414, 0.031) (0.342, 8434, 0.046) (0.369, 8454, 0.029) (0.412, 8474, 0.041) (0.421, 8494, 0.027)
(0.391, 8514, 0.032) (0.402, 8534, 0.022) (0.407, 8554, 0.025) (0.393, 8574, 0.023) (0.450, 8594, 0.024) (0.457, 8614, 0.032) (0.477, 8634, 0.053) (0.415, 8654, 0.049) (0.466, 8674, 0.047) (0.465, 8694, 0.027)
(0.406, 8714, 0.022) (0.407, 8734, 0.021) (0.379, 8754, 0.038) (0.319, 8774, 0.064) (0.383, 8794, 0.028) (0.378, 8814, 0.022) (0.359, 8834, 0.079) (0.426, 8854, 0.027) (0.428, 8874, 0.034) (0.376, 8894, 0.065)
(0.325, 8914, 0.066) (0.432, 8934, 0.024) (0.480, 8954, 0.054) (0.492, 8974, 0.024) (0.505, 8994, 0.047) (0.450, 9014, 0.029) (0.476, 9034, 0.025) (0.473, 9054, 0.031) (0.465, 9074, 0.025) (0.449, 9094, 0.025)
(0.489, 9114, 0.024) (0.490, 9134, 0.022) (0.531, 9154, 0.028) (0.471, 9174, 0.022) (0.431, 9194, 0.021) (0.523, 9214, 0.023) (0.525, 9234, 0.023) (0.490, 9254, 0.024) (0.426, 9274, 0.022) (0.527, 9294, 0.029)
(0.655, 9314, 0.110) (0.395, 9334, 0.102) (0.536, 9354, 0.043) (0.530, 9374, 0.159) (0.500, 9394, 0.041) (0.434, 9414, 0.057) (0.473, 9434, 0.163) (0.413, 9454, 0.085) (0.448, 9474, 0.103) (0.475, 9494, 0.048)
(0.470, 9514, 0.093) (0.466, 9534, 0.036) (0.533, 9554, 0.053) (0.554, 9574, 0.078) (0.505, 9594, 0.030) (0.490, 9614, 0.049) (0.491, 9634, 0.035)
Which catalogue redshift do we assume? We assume 0.70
